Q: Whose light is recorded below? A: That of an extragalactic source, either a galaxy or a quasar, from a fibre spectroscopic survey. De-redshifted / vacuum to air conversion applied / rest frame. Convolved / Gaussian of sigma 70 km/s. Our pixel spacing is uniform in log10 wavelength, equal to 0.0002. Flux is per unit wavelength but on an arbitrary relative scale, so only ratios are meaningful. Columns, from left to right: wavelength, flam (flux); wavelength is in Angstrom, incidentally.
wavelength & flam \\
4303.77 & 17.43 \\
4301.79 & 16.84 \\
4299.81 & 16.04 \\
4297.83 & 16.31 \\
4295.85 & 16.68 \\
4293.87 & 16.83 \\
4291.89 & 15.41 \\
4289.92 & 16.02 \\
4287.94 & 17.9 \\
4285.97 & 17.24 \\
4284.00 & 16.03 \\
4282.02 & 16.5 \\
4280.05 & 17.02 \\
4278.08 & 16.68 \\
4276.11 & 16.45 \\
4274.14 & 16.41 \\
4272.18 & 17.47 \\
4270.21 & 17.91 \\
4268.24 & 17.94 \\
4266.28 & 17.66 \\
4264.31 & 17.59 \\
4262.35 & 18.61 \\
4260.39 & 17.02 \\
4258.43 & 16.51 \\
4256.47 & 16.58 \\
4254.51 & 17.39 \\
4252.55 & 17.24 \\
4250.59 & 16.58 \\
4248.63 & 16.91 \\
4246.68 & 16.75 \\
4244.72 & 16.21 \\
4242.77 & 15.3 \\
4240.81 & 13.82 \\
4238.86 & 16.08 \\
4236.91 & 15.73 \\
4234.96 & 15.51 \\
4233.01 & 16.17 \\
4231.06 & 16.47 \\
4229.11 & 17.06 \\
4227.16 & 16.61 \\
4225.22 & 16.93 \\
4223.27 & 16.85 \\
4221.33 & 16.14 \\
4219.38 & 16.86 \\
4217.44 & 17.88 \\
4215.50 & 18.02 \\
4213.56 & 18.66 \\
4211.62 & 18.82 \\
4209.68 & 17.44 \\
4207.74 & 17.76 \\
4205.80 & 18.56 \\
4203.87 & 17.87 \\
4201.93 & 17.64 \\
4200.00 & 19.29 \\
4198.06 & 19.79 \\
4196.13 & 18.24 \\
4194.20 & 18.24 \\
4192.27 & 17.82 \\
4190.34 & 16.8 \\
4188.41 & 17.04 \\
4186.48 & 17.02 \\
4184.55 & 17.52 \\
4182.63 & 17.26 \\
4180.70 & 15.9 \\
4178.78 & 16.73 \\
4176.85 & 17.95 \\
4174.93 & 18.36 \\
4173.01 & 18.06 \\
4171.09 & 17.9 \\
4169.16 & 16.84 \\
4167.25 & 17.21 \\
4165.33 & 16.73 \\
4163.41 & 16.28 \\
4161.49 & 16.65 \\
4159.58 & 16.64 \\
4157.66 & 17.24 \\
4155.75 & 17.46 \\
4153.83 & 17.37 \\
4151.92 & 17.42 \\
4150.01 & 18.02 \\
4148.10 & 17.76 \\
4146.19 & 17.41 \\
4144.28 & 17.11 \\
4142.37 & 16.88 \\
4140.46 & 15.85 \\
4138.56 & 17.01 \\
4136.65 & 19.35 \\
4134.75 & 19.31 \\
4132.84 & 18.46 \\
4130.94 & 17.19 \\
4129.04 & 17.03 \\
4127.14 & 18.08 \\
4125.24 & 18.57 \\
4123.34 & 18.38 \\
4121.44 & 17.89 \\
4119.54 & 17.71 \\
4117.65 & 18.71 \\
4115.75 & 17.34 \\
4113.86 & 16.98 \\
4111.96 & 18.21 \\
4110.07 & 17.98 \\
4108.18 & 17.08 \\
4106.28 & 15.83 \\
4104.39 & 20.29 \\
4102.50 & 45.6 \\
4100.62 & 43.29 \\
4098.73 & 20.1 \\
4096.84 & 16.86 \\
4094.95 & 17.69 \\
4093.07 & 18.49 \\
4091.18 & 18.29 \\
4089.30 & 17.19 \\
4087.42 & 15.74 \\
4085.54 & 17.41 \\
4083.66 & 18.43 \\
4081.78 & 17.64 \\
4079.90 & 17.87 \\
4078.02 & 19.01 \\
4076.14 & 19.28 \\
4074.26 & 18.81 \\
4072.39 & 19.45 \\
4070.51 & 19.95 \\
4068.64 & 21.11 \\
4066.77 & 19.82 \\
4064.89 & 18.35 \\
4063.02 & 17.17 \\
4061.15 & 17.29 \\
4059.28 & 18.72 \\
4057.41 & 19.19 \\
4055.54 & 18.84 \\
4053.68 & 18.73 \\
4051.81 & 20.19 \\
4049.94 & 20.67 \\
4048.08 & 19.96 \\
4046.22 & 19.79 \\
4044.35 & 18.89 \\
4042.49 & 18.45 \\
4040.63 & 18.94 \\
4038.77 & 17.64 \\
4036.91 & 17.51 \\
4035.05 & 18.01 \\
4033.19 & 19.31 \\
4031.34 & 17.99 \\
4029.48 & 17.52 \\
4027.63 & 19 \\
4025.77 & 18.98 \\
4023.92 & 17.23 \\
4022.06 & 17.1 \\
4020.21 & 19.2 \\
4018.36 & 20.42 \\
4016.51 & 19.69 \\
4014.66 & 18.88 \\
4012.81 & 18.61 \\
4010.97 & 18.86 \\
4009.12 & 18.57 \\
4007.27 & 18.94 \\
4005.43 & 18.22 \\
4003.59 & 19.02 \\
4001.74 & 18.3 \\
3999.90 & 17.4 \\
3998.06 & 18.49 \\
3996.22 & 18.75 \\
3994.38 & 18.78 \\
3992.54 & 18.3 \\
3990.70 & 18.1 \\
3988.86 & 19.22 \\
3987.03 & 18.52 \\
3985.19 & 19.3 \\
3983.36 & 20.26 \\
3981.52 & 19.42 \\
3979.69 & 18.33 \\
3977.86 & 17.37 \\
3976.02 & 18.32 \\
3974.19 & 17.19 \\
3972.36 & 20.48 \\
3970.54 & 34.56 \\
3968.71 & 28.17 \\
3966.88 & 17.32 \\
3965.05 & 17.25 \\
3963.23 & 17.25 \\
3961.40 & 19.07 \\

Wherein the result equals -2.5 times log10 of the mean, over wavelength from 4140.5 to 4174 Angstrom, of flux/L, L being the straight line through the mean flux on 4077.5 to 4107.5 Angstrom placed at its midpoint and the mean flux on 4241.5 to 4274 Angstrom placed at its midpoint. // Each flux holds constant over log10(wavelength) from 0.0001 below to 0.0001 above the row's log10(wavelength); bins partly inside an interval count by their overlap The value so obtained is 0.14 mag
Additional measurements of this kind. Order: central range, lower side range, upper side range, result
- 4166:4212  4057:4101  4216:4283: -0.01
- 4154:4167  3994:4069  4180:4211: 0.07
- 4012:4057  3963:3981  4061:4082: 0.04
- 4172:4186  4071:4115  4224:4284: 0.06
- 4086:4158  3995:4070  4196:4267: -0.06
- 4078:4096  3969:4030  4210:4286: 0.04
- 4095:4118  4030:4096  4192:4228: -0.21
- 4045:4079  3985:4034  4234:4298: -0.06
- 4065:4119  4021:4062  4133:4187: -0.12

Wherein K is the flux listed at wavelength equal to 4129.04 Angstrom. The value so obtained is 17.03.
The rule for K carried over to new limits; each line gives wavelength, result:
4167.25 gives 17.21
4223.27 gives 16.85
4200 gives 19.29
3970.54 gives 34.56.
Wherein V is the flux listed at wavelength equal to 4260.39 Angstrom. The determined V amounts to 17.02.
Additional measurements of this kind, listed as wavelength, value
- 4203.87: 17.87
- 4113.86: 16.98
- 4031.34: 17.99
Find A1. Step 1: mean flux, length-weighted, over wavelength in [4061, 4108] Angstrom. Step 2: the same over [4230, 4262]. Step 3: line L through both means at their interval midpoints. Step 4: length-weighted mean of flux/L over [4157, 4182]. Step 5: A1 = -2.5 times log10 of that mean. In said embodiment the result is 0.071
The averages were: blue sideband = 20.4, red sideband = 16.3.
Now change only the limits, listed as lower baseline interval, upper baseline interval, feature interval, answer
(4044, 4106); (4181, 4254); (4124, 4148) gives 0.07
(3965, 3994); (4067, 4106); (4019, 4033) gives 0.13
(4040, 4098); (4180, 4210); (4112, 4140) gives 0.02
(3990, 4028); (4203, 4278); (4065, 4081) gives -0.07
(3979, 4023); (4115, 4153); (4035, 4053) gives -0.03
